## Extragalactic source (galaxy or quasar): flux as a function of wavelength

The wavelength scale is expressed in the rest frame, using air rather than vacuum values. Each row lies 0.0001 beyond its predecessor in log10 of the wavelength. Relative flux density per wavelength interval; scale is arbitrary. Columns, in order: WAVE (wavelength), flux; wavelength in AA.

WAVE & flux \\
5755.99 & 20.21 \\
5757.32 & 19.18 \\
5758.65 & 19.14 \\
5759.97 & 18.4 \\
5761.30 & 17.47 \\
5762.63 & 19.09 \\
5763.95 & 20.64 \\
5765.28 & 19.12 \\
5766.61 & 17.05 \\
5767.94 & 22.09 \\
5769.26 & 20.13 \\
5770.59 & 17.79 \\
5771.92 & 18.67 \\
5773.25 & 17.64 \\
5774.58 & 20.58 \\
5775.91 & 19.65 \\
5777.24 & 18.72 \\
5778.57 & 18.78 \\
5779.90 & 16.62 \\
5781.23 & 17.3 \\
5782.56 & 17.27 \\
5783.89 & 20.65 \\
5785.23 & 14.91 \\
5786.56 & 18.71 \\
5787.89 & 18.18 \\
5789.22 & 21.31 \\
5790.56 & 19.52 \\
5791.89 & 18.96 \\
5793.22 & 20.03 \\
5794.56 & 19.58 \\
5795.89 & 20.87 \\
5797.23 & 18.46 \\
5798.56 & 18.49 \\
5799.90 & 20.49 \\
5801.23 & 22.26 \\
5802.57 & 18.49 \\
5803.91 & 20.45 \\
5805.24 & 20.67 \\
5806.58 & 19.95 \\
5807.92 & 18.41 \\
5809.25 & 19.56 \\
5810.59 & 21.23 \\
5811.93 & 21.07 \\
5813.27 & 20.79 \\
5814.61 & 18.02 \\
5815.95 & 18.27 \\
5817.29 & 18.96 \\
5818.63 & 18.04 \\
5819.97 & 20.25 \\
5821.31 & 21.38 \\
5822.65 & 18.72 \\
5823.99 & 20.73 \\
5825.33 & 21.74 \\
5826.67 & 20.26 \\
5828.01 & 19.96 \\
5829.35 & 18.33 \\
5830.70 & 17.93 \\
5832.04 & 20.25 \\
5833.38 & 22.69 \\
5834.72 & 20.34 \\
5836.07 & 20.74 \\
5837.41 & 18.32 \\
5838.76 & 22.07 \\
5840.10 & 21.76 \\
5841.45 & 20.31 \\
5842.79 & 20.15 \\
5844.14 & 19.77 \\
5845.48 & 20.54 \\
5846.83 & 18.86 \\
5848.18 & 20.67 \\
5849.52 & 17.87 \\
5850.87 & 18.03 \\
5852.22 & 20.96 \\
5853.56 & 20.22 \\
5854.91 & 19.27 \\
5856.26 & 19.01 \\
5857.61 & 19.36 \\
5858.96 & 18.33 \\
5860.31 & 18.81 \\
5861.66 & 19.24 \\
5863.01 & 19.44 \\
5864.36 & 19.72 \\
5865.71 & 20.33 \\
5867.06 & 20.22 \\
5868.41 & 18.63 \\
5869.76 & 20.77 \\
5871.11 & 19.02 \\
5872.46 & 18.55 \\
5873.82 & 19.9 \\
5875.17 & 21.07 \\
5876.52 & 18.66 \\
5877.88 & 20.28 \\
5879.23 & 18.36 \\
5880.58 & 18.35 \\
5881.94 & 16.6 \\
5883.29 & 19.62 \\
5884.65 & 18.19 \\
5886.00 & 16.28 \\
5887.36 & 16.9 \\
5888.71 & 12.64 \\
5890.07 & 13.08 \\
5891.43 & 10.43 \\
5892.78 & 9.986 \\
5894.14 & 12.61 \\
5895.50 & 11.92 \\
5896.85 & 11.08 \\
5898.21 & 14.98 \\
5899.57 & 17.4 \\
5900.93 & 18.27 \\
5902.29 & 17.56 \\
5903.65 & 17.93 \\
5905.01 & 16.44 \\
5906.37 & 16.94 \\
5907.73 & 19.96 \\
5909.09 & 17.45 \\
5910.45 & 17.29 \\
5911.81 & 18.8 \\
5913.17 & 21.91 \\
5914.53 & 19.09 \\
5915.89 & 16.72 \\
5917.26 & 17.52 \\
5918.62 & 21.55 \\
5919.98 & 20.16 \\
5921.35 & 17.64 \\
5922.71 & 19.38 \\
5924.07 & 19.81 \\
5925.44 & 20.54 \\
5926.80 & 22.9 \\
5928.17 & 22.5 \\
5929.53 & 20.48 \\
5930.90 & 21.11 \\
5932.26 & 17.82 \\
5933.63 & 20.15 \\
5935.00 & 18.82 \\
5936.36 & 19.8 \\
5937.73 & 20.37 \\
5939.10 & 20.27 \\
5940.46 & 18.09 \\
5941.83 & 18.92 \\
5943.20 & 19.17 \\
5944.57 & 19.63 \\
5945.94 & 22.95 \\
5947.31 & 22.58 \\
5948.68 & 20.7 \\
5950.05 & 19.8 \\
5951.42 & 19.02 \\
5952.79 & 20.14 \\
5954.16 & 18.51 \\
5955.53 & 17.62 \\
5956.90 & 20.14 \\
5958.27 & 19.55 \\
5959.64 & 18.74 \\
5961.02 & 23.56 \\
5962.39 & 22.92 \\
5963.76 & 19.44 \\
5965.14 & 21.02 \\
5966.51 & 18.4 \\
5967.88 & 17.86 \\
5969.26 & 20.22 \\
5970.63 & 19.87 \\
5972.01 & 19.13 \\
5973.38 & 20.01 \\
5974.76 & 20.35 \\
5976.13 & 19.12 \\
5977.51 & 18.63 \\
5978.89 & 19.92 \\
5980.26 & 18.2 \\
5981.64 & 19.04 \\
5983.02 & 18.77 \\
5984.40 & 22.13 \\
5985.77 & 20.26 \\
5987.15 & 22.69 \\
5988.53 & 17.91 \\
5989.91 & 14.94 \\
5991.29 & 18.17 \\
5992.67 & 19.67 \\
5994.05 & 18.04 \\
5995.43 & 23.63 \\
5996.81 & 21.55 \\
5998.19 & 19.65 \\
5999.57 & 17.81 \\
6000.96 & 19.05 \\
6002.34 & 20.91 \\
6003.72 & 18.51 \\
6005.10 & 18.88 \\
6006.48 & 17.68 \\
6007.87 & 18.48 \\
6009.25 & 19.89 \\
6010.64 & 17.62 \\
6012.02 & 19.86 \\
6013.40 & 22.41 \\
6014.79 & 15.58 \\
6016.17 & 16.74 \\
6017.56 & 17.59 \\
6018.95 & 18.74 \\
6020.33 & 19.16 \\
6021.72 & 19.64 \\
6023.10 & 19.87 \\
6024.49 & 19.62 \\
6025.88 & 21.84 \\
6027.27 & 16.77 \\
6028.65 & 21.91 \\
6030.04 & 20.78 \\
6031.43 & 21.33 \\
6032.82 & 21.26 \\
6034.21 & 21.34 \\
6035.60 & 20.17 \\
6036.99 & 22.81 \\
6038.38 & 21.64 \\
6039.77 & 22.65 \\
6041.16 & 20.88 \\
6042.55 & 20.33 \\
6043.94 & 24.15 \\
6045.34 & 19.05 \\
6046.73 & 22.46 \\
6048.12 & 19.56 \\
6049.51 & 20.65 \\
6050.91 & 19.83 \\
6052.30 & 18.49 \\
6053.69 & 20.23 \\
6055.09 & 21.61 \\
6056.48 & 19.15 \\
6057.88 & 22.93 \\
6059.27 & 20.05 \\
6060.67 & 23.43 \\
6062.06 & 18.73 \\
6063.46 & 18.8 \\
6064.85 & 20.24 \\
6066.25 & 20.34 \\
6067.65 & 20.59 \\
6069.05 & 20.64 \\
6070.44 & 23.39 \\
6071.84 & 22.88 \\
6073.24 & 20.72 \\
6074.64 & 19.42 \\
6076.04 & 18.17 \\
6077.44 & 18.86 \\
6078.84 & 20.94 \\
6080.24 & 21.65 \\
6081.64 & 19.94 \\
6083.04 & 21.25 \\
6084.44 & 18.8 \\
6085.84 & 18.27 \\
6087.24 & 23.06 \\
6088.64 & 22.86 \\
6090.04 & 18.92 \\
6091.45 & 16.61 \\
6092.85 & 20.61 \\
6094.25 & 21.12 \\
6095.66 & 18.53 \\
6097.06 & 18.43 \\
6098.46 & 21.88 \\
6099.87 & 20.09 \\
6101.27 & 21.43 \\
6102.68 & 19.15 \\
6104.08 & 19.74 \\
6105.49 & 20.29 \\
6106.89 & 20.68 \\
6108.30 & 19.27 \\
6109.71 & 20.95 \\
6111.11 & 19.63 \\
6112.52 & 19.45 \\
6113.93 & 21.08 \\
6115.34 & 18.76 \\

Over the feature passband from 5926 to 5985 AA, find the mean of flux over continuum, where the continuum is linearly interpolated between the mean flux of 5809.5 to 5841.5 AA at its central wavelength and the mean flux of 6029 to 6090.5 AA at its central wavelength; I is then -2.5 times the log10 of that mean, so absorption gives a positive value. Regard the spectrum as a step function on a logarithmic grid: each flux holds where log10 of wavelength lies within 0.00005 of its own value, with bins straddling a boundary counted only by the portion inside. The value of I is 0.027 mag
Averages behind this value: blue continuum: 20.1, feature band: 20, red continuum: 20.8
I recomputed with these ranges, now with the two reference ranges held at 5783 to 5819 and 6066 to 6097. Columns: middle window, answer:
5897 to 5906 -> 0.18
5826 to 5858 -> -0.02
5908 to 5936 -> 0.01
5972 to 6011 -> 0.04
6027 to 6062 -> -0.04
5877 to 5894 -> 0.24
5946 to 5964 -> -0.02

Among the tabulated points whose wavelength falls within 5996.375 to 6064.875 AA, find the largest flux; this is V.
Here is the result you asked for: 24.15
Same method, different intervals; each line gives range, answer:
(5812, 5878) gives 22.69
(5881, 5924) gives 21.91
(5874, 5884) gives 21.07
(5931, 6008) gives 23.63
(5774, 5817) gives 22.26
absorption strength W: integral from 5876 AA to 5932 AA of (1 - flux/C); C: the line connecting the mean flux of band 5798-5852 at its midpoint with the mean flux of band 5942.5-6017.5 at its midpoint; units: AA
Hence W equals 6.2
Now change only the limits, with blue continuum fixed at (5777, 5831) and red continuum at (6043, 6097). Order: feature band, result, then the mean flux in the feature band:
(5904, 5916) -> 0.9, 18.4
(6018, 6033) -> 0.2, 20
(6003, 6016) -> 1.0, 18.7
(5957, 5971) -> -0.1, 20.2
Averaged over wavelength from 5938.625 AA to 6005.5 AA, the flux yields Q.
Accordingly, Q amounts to 19.7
